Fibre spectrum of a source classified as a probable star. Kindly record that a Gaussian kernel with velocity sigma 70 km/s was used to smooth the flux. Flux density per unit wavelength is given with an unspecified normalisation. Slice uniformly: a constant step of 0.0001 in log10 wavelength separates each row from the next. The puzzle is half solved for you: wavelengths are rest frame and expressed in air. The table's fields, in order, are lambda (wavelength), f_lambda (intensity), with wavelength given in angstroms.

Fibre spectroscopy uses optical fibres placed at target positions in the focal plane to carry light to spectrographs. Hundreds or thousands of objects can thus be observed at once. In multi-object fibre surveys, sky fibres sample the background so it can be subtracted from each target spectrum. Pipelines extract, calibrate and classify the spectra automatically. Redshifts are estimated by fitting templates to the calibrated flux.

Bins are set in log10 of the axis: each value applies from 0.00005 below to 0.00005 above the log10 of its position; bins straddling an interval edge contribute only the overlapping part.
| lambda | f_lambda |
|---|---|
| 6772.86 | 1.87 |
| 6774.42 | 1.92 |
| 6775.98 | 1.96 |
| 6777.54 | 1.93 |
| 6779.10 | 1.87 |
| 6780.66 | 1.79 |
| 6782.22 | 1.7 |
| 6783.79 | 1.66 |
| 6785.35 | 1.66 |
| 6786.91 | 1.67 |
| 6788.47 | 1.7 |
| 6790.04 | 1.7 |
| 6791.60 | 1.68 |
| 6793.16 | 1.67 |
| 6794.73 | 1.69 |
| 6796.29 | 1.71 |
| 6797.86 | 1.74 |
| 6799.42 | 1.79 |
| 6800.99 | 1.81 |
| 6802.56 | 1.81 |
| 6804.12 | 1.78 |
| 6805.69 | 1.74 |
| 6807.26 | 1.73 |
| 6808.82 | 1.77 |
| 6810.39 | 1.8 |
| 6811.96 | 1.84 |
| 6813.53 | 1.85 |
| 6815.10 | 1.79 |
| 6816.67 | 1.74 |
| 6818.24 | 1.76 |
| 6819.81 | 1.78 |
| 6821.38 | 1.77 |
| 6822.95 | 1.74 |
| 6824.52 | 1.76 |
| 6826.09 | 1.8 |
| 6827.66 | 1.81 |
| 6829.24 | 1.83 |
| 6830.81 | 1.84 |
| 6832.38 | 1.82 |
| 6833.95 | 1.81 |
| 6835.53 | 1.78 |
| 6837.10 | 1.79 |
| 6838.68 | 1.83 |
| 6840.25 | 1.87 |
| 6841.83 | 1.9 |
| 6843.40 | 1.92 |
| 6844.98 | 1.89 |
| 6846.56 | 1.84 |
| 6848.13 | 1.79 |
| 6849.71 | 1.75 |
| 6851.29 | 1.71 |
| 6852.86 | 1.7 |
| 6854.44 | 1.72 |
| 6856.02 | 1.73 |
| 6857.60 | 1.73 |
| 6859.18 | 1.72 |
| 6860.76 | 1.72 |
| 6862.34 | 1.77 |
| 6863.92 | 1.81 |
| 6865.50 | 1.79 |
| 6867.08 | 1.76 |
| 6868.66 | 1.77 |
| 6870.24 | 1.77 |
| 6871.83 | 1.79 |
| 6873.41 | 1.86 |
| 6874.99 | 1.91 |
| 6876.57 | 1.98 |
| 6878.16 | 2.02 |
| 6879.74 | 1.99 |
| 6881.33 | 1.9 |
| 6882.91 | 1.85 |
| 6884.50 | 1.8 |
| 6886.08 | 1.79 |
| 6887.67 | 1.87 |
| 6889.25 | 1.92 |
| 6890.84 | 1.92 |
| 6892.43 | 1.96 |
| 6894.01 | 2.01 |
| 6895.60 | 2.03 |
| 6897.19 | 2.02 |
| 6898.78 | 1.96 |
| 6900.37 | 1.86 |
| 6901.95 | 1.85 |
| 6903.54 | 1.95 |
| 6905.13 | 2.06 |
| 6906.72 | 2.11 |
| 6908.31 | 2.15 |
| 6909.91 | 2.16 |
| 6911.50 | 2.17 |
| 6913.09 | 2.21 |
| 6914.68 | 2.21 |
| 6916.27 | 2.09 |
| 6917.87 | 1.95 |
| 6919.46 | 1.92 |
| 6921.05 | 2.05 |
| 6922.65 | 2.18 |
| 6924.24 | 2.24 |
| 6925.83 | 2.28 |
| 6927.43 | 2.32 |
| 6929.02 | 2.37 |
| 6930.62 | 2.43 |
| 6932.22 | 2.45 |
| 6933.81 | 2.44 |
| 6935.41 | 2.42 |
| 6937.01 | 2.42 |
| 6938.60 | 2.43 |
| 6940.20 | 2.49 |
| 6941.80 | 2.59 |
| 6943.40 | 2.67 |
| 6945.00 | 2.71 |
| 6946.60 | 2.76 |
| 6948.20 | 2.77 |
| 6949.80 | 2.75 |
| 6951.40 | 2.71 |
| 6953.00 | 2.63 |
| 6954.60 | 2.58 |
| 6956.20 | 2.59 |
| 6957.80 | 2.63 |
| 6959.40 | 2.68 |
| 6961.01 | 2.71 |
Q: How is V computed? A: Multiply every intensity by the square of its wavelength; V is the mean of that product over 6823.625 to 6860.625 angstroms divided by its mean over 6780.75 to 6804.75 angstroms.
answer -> 1.1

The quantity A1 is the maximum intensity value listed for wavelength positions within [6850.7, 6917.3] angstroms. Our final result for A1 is 2.21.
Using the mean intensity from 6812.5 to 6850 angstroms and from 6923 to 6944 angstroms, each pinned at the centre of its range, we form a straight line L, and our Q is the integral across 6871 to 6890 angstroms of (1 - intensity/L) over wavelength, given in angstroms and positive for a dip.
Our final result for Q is 1.9 angstroms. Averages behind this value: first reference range 1.81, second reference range 2.42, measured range 1.89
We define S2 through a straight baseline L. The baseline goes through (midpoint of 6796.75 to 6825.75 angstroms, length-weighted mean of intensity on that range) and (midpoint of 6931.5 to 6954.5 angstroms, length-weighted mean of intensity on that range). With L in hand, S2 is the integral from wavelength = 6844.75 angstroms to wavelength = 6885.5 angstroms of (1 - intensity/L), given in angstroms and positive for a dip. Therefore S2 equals 5.79 angstroms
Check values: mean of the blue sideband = 1.78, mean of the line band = 1.81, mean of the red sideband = 2.59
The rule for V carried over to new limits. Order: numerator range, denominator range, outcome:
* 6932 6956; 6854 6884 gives 1.45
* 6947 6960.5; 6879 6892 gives 1.45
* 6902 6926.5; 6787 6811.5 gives 1.25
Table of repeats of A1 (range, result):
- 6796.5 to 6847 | 1.92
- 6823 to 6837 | 1.84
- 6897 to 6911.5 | 2.17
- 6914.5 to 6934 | 2.45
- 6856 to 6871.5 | 1.81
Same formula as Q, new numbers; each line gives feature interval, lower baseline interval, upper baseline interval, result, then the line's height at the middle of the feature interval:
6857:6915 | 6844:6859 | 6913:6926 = 0.62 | 1.94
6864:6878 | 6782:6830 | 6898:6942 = 1.20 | 2.01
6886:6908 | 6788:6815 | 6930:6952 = 3.38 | 2.32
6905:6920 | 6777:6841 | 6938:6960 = 1.91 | 2.42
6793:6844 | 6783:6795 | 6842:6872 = -2.11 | 1.72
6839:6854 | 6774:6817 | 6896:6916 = 0.67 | 1.9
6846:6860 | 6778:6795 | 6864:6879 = 0.60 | 1.82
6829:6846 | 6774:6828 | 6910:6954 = 0.86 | 1.94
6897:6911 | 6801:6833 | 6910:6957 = 1.45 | 2.25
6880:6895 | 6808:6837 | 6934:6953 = 2.25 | 2.23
